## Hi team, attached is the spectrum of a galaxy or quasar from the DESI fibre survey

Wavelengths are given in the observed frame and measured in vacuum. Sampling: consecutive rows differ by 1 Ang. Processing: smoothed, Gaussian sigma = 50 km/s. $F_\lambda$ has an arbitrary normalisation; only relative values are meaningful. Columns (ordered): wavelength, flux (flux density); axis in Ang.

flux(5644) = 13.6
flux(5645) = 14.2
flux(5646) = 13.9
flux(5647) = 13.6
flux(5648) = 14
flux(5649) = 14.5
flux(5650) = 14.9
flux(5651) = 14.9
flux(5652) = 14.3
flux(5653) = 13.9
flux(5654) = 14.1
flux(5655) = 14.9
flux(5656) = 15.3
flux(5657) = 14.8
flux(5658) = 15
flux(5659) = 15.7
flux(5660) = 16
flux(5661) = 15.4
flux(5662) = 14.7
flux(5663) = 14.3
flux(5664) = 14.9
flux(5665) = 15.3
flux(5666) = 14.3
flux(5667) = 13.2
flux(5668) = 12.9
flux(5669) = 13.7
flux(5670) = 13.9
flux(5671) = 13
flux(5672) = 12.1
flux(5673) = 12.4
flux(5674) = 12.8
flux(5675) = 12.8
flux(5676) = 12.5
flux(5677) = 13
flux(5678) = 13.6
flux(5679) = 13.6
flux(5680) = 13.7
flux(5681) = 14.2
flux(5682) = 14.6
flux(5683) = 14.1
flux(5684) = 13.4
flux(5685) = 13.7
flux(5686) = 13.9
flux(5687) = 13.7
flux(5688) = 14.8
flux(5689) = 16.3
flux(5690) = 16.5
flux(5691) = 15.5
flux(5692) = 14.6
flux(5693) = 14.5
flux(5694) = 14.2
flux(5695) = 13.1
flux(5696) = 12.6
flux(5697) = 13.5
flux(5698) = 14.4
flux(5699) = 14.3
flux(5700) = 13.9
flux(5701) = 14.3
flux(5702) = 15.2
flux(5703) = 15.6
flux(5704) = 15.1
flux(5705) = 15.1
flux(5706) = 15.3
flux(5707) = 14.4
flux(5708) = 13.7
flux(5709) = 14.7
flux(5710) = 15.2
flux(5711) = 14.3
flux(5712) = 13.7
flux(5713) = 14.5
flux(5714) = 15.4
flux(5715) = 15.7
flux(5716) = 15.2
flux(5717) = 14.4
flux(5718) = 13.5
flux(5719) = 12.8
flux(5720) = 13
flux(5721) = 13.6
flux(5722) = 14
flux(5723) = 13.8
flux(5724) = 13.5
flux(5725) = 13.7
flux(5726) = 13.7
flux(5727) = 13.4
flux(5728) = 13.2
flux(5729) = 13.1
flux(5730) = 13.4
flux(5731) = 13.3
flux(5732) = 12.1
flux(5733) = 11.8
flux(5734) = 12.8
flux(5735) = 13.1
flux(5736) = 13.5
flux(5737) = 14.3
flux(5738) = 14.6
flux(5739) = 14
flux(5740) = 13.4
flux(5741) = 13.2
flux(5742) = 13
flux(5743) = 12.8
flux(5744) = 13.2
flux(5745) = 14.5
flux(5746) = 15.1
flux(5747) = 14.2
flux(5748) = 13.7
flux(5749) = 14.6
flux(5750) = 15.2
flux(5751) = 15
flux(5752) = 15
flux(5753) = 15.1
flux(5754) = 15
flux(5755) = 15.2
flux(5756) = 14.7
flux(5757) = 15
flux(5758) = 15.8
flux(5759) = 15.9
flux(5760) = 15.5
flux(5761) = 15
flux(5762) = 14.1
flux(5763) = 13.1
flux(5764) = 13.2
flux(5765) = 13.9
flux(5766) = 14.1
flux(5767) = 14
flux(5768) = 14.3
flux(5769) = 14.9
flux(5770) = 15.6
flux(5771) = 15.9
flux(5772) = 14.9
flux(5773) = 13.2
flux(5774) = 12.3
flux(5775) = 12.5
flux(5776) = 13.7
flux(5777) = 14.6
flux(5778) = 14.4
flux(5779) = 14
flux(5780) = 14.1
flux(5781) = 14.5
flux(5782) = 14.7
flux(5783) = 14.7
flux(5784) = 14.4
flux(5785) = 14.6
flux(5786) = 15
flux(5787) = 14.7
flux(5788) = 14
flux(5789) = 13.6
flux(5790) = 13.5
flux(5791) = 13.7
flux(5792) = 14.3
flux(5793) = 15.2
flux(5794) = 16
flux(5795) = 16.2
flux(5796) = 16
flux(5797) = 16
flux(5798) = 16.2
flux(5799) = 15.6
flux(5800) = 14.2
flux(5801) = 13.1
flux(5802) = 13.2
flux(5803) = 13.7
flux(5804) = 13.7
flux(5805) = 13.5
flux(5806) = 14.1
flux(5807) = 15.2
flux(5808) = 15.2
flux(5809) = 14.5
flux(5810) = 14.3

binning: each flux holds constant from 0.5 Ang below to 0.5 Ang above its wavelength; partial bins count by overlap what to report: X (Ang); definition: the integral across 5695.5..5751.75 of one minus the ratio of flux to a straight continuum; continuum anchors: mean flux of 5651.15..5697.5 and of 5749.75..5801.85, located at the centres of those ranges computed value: 1.4 Ang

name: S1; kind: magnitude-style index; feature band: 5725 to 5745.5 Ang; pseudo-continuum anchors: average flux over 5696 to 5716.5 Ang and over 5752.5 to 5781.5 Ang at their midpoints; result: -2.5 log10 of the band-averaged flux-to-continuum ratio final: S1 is 0.094 mag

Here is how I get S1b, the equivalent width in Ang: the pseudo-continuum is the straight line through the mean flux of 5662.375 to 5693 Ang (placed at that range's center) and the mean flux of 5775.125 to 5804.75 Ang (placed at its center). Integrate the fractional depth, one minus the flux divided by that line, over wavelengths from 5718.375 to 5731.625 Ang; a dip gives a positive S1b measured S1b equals 0.71 Ang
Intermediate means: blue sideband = 13.9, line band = 13.4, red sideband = 14.5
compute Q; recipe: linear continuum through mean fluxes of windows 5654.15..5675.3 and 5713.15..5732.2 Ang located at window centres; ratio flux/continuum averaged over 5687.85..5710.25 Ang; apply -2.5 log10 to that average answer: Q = -0.05 mag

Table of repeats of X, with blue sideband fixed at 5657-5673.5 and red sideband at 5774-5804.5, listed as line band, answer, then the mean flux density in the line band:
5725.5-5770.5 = 0.9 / 14.1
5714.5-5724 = 0.2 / 14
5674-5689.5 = 0.4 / 13.8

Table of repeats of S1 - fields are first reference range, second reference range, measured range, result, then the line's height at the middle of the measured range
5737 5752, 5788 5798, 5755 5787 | 0.010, 14.6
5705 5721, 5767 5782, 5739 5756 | 0.002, 14.3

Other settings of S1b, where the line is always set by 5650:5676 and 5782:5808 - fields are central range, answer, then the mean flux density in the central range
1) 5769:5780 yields 0.29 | 14.1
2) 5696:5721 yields -0.18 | 14.4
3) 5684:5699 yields -0.09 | 14.3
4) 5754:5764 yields -0.25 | 14.8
